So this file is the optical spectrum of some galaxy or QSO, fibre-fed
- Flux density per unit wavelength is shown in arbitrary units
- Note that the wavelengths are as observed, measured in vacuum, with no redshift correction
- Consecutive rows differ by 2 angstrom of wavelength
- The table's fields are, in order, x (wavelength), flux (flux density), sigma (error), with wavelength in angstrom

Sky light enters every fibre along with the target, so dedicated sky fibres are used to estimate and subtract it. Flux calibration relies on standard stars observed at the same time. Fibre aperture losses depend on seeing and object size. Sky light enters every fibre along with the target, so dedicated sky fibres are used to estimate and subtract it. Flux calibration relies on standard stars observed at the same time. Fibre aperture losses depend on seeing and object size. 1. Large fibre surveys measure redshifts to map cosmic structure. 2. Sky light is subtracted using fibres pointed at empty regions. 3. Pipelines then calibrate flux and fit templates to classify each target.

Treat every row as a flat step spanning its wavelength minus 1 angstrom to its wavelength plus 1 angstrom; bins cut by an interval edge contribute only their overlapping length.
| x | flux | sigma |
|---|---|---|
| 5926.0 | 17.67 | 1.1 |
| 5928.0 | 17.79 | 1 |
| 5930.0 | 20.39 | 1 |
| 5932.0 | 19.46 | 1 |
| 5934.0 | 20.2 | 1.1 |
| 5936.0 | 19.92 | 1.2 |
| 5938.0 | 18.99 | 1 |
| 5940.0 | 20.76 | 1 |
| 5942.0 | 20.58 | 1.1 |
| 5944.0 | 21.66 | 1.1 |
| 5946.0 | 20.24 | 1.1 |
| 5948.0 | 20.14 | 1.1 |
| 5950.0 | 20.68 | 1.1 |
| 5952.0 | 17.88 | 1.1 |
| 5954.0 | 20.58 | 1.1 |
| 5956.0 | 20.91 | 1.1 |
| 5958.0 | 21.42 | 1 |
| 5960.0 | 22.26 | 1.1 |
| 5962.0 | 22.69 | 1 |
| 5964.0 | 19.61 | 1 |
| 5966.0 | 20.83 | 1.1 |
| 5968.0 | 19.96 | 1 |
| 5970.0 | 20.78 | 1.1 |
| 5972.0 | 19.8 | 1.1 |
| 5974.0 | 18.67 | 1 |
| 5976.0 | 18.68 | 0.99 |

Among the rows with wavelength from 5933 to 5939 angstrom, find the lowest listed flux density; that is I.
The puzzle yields 18.99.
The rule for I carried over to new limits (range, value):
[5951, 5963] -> 17.88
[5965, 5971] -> 19.96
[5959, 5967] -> 19.61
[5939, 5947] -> 20.24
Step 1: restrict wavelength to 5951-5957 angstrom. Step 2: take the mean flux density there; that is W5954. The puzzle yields 19.8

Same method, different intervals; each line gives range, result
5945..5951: 20.4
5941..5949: 20.7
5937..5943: 20.1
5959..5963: 22.5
